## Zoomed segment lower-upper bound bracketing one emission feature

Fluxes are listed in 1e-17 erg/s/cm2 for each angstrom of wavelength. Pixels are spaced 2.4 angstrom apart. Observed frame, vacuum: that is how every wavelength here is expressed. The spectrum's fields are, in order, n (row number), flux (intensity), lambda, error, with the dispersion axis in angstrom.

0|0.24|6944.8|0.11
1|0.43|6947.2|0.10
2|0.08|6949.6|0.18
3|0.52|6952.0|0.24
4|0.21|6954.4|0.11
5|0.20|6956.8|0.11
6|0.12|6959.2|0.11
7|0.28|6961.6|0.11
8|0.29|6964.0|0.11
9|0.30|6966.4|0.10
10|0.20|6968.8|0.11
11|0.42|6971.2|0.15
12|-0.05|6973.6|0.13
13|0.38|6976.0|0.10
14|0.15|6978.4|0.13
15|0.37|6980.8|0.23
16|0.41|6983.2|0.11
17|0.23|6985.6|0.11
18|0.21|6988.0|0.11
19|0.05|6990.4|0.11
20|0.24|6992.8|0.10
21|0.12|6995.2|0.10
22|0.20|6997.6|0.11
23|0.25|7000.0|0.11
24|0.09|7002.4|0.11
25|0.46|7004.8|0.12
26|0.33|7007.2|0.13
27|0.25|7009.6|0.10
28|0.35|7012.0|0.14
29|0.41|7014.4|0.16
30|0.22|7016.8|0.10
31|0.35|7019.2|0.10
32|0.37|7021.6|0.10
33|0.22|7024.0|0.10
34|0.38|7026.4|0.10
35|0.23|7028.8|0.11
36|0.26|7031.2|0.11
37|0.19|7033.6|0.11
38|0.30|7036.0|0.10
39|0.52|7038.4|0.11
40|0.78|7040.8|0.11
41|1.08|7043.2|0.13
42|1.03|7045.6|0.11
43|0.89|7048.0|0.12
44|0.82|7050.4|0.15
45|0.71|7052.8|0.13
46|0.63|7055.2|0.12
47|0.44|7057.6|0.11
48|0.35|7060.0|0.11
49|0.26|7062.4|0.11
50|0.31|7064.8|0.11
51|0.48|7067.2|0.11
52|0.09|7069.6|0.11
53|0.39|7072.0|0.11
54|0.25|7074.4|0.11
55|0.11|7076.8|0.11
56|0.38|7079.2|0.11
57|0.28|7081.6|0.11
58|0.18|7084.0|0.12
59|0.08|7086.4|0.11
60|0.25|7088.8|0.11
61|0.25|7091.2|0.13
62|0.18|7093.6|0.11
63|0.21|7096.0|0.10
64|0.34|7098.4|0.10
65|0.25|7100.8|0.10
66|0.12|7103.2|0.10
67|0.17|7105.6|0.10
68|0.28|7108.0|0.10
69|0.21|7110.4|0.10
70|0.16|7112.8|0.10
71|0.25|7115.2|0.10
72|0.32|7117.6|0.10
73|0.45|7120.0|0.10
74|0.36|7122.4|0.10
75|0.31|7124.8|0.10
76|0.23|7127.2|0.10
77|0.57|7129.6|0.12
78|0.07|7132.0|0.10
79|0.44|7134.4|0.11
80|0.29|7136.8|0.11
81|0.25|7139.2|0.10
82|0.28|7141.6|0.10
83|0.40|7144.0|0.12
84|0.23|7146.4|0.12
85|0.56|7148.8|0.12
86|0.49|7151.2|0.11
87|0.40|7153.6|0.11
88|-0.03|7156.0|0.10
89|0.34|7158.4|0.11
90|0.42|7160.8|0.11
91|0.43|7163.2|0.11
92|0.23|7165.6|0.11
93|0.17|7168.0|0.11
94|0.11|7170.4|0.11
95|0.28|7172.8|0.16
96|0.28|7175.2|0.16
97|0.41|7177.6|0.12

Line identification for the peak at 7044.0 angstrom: [O II] 3727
